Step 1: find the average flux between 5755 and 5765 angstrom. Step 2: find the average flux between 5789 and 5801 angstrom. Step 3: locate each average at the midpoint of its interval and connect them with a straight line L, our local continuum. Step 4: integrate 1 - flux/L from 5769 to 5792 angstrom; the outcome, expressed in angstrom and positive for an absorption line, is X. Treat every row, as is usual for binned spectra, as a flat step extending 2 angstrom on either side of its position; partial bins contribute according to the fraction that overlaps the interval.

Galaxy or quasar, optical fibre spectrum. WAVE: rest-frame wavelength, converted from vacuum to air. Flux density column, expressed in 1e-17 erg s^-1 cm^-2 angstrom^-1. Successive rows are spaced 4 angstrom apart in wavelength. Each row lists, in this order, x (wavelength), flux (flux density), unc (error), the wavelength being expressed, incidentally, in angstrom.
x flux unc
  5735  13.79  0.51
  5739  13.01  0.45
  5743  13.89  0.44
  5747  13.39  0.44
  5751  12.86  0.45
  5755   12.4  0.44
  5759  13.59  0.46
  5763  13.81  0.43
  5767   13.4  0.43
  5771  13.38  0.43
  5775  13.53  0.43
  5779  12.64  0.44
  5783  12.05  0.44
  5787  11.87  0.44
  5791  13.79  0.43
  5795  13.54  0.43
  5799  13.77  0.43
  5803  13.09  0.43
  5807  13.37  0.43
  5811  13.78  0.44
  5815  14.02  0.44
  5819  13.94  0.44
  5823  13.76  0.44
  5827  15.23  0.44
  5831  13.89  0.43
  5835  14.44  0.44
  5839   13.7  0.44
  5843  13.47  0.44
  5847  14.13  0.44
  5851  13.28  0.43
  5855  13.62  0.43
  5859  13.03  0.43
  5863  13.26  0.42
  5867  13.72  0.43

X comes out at 1.3 angstrom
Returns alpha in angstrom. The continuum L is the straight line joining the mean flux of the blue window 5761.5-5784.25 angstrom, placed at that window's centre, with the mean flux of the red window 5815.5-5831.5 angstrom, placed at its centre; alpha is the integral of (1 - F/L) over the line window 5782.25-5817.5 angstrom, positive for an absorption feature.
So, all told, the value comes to 1.08 angstrom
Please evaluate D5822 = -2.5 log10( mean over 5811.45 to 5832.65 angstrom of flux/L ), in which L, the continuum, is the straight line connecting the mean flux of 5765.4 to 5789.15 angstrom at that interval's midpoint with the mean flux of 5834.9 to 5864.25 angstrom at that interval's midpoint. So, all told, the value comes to -0.07 mag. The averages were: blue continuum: 12.8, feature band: 14.1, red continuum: 13.6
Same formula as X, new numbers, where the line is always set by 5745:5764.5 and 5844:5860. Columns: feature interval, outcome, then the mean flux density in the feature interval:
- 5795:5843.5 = -1.6 angstrom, 13.9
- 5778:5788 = 0.8 angstrom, 12.2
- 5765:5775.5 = -0.1 angstrom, 13.4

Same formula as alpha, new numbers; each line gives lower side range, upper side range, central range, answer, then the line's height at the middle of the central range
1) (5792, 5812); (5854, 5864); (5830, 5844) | -0.6 angstrom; 13.4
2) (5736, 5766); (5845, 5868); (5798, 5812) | -0.1 angstrom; 13.4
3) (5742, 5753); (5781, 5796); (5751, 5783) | -0.2 angstrom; 13.1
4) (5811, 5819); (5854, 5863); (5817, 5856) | -1.0 angstrom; 13.6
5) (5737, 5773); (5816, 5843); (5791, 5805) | 0.3 angstrom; 13.8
